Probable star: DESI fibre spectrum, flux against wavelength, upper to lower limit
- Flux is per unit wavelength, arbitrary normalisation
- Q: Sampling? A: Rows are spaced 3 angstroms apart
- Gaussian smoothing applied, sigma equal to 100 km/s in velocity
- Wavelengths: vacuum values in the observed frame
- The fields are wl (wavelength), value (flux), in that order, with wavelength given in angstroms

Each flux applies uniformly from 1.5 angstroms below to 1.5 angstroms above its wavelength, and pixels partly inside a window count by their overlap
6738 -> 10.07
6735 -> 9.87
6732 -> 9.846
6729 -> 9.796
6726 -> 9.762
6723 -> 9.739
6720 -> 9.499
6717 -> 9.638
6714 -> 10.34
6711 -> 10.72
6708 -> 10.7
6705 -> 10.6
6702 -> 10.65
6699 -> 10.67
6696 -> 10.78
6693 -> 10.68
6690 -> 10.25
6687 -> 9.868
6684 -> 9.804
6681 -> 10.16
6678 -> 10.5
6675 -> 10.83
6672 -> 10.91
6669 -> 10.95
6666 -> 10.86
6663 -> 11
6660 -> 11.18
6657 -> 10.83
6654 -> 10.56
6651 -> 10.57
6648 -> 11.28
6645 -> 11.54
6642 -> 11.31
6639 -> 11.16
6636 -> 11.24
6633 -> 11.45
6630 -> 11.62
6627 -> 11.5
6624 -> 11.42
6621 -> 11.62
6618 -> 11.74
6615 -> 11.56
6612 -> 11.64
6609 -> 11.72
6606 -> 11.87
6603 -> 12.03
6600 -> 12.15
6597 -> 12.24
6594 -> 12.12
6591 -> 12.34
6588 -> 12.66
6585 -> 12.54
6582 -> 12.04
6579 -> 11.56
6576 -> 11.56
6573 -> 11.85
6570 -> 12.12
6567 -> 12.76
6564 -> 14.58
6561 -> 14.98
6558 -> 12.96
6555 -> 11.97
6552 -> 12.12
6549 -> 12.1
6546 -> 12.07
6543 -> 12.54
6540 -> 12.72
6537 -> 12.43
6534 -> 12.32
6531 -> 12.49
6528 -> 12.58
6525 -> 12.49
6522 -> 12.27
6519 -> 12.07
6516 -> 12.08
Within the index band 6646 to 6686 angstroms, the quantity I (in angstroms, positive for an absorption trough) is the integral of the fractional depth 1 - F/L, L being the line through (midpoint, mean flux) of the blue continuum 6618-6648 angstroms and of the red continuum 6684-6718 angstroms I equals 0.8 angstroms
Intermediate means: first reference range 11.4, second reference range 10.4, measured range 10.7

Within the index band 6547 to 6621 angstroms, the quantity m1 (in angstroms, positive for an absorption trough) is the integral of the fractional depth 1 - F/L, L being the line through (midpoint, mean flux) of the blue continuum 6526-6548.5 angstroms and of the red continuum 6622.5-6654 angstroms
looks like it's -2.4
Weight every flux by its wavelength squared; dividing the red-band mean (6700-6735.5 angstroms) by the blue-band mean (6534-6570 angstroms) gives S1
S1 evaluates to 0.83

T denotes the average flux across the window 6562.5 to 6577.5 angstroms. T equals 12.6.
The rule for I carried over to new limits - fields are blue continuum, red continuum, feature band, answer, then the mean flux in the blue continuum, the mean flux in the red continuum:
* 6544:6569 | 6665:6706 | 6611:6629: 0.3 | 12.9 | 10.5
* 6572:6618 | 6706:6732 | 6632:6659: 0.2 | 12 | 10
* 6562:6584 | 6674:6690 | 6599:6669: -1.2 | 12.4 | 10.2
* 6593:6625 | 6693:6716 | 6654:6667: 0.3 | 11.8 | 10.6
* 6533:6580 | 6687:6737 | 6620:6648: -0.1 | 12.6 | 10.2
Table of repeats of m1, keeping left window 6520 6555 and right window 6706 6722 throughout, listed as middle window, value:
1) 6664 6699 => 0.2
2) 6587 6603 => -0.9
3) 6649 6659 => 0.2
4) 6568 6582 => 0.1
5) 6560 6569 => -1.4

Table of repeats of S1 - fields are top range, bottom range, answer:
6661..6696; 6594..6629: 0.91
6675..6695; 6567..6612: 0.88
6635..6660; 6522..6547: 0.92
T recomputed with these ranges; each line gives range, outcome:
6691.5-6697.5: 10.7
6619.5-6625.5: 11.5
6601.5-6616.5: 11.8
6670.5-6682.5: 10.6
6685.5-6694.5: 10.3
